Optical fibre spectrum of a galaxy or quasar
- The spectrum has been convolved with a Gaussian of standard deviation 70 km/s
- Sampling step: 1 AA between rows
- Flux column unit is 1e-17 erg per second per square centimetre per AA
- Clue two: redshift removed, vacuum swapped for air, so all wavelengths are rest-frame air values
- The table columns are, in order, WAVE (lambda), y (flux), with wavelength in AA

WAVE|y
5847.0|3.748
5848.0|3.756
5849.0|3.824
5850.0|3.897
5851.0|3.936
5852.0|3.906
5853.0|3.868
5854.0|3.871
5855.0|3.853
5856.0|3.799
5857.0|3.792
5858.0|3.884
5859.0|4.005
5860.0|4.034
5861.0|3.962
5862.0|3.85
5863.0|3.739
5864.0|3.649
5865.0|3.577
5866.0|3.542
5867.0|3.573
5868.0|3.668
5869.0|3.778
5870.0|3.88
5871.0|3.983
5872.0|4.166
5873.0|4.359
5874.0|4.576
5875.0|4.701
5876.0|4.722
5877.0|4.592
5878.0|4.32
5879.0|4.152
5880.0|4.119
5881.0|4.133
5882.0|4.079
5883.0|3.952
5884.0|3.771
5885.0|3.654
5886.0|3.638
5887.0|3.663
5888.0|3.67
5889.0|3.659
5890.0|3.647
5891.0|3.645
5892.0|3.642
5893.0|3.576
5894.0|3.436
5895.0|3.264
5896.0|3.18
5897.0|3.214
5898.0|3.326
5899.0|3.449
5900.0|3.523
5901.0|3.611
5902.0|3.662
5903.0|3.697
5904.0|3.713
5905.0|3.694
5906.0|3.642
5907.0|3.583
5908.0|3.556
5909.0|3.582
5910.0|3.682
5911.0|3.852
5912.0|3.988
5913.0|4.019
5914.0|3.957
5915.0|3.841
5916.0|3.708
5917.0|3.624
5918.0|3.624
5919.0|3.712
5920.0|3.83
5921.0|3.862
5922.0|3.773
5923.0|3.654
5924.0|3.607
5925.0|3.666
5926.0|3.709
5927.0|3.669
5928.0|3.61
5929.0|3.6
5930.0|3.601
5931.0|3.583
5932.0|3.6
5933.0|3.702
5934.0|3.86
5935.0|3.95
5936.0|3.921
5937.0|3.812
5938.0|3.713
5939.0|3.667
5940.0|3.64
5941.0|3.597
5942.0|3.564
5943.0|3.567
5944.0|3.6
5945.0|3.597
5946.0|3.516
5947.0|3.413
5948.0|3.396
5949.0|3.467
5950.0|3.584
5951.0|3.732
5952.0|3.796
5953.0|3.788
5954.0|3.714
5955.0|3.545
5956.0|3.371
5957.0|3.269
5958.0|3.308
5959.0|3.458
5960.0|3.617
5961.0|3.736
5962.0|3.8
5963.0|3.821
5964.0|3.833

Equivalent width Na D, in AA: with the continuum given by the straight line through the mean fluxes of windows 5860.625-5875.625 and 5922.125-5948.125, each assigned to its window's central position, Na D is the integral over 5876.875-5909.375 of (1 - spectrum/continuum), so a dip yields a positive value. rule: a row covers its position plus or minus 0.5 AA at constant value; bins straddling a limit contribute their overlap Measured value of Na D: 1.23 AA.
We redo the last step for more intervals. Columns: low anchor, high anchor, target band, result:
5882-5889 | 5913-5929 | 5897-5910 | 0.6 AA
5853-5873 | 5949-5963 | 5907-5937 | -0.4 AA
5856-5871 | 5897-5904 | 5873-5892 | -2.0 AA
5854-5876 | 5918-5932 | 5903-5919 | 0.0 AA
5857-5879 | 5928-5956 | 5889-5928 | 1.7 AA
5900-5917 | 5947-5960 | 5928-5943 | -0.3 AA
